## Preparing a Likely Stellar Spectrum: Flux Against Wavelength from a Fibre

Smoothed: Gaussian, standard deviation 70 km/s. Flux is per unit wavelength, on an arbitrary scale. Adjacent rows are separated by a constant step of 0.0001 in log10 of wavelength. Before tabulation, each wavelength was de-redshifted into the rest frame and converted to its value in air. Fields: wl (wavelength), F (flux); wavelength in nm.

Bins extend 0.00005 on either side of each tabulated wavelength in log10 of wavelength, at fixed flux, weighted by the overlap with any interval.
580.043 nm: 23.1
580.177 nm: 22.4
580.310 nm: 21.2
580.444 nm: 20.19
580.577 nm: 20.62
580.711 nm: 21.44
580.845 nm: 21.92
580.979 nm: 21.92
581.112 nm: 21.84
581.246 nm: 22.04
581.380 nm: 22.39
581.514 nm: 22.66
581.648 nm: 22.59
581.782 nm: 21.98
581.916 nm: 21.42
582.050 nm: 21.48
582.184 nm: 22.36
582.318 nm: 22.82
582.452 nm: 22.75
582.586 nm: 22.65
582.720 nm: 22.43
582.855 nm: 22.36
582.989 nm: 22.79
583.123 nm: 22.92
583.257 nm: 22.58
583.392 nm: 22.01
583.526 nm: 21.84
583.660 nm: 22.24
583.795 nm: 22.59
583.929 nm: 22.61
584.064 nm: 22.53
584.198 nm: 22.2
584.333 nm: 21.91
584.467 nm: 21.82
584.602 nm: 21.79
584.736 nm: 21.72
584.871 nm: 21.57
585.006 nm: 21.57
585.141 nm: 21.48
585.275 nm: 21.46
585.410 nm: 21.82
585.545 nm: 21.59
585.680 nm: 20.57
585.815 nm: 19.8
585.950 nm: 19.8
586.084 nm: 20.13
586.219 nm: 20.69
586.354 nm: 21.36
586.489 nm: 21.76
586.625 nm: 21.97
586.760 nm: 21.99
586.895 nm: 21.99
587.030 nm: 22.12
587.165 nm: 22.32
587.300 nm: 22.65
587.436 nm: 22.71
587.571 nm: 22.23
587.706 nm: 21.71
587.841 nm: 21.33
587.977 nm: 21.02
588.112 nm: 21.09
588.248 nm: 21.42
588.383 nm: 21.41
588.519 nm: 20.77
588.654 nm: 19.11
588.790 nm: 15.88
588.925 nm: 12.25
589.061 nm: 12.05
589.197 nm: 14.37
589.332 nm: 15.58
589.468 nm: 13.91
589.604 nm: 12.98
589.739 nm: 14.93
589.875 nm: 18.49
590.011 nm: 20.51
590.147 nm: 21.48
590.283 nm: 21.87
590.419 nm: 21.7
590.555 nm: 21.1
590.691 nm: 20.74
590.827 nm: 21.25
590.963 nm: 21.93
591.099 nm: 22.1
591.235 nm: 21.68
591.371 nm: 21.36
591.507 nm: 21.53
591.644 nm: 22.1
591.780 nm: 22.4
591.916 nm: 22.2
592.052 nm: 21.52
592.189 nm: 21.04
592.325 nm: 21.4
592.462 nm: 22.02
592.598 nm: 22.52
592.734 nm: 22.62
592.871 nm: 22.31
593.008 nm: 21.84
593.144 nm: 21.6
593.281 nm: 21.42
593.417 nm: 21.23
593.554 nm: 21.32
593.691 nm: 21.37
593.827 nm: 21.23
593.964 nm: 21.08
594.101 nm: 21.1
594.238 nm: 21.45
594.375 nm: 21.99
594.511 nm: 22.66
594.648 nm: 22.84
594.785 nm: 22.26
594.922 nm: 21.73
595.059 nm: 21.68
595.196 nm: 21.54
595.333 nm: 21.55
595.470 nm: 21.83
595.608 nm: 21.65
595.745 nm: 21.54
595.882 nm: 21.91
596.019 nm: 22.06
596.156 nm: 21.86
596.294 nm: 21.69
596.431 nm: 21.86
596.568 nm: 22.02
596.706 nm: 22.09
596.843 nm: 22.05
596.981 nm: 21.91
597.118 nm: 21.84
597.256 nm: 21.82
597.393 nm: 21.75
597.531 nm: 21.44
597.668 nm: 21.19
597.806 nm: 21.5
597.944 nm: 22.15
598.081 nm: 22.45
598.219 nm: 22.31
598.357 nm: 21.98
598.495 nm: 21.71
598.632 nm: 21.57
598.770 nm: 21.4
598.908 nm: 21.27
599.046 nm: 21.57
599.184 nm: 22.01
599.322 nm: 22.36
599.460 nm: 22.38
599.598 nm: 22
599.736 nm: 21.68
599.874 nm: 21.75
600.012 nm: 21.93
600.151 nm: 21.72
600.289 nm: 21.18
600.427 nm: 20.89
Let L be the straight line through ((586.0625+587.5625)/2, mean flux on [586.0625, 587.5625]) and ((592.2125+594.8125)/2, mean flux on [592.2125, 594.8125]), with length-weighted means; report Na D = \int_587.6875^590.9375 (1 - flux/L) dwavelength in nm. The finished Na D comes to 0.48 nm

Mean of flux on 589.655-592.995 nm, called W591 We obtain 21.3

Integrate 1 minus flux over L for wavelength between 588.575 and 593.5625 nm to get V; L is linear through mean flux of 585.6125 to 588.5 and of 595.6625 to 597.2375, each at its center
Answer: 0.41 nm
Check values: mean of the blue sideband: 21.4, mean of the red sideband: 21.9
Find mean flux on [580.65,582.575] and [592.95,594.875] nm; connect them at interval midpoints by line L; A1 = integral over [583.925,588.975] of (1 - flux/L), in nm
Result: 0.19 nm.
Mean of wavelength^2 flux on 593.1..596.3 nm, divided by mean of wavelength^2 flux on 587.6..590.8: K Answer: 1.19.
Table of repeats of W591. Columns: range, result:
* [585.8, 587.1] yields 21.2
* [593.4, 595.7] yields 21.7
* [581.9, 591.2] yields 20.8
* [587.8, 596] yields 20.5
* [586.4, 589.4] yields 19.9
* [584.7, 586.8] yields 21.2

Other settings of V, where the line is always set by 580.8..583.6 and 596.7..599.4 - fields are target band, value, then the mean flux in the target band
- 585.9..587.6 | 0.04 nm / 21.7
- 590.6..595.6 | 0.05 nm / 21.7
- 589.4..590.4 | 0.19 nm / 17.9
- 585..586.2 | 0.07 nm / 20.9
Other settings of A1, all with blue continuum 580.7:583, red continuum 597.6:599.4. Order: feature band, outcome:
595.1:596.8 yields 0.01 nm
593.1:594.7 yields 0.02 nm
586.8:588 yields 0.00 nm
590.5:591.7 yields 0.02 nm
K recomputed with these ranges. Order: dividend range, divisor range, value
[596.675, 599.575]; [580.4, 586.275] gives 1.05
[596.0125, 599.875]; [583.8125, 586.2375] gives 1.06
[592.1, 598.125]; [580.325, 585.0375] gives 1.03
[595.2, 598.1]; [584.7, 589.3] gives 1.10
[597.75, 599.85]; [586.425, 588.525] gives 1.04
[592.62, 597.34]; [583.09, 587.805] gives 1.03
